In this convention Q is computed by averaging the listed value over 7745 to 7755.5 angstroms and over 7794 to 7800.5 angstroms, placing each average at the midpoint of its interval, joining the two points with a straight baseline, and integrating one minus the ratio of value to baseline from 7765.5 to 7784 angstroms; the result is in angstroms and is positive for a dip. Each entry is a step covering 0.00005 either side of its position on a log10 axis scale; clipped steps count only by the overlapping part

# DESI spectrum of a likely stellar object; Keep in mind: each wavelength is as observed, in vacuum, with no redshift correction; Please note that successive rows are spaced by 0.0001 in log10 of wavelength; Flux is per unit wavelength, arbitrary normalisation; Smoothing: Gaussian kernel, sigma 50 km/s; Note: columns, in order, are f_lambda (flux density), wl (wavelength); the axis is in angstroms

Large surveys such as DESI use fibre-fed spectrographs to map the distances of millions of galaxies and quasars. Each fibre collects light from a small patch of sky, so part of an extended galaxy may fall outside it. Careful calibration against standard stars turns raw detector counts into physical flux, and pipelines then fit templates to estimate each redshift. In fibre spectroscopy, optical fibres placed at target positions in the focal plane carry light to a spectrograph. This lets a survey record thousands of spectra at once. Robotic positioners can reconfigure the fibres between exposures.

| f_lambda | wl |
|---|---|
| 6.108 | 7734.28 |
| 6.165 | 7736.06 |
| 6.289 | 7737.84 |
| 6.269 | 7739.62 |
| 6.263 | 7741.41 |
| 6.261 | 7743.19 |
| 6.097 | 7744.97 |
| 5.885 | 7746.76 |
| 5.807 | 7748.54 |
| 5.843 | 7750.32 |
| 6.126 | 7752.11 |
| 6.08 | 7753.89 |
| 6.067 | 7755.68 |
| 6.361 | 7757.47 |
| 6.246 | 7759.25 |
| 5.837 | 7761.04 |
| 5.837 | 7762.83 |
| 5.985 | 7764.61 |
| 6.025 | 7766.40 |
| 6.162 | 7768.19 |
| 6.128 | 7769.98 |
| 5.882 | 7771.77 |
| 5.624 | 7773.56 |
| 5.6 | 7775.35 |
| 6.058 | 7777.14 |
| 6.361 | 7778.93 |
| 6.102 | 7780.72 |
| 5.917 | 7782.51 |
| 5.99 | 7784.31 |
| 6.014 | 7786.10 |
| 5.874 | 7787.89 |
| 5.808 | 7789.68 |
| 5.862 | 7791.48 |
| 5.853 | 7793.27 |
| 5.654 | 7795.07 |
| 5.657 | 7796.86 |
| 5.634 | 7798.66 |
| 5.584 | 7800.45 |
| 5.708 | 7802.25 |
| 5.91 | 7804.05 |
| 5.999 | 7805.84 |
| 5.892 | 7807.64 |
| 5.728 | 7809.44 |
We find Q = -0.6 angstroms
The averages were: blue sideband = 5.97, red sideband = 5.65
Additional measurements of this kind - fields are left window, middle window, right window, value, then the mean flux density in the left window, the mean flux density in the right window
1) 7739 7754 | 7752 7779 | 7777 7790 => 0.2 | 6.07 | 6.02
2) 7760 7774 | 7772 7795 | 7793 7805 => -0.3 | 5.95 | 5.71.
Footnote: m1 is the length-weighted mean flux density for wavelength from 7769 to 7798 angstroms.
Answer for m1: 5.9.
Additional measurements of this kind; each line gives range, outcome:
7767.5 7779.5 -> 5.96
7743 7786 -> 6.01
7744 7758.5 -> 6.04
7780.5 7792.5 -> 5.93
